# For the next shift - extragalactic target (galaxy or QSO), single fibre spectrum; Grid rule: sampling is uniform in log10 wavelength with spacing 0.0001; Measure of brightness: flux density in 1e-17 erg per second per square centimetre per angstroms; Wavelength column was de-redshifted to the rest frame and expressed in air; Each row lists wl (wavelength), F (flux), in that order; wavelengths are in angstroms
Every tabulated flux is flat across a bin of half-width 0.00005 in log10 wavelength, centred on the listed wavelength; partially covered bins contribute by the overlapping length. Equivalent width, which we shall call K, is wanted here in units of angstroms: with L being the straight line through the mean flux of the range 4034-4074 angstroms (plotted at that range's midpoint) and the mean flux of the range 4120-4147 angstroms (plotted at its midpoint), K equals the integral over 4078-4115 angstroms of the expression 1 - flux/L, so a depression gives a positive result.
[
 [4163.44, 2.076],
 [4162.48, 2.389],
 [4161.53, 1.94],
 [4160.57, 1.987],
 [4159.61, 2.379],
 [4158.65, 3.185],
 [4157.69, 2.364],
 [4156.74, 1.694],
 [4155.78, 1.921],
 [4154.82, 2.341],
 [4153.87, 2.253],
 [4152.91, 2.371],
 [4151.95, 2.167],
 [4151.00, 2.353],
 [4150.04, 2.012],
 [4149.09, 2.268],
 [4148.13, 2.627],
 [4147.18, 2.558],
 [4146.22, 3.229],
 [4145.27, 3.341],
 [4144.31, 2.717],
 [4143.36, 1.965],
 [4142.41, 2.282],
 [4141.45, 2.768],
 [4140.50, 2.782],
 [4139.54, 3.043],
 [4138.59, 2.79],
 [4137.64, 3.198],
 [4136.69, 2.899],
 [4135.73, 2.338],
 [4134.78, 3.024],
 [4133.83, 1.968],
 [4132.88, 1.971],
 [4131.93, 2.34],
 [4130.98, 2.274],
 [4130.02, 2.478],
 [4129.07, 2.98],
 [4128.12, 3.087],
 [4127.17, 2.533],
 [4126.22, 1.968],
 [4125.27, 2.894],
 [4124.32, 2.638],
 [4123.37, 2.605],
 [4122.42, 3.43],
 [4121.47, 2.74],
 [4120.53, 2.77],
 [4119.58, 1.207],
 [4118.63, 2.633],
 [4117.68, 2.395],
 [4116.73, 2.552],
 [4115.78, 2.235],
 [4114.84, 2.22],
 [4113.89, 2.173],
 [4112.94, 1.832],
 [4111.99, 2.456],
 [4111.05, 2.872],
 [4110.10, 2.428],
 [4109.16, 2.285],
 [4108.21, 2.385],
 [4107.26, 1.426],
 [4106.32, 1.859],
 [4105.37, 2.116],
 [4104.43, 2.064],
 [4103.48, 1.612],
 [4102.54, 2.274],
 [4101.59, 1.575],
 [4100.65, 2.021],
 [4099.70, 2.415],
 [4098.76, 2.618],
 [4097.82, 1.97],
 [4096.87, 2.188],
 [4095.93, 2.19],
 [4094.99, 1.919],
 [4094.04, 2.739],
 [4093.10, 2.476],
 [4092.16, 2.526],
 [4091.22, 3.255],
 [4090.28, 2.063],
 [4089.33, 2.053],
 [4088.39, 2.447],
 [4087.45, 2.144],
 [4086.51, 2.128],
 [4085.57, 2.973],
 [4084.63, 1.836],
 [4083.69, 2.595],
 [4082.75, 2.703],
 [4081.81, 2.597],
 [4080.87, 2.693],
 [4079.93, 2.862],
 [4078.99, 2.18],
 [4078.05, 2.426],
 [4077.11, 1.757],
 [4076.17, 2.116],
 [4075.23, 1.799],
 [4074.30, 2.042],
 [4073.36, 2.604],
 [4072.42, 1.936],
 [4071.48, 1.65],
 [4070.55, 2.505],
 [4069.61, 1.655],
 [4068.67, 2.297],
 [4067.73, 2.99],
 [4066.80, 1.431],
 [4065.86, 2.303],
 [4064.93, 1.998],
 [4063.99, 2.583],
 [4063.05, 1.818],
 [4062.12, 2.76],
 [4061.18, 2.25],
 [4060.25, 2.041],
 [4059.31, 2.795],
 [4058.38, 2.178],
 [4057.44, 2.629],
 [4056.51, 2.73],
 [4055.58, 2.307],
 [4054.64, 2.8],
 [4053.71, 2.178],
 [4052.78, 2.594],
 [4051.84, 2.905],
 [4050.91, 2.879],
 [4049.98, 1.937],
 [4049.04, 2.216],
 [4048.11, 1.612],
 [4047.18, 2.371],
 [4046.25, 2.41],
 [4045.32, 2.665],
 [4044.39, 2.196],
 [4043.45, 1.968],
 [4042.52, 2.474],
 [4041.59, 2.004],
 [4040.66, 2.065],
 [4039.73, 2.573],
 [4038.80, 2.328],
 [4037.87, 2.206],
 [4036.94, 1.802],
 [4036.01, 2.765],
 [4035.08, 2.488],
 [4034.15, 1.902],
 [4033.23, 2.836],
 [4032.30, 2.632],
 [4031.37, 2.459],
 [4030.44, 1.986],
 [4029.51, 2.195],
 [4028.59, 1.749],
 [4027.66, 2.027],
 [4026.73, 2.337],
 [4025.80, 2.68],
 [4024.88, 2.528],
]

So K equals 3.1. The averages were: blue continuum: 2.3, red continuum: 2.68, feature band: 2.29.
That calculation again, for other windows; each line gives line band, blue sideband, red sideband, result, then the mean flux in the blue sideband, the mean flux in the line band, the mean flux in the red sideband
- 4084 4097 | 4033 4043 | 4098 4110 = -1.5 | 2.3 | 2.36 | 2.06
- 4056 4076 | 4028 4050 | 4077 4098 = 0.8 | 2.25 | 2.24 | 2.39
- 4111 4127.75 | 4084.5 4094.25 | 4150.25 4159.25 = -0.6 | 2.44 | 2.45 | 2.29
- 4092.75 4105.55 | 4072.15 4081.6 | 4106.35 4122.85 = 0.8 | 2.26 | 2.15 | 2.34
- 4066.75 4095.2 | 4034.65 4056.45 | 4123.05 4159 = 1.1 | 2.34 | 2.32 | 2.53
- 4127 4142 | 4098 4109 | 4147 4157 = -3.4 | 2.04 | 2.65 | 2.24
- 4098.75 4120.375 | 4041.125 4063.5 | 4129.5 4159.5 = 2.6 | 2.36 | 2.16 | 2.5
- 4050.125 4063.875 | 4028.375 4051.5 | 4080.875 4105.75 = -1.2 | 2.28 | 2.48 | 2.3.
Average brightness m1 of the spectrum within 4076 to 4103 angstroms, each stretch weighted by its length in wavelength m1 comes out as 2.34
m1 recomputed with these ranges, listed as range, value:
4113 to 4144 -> 2.53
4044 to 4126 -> 2.32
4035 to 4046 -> 2.29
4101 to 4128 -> 2.3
